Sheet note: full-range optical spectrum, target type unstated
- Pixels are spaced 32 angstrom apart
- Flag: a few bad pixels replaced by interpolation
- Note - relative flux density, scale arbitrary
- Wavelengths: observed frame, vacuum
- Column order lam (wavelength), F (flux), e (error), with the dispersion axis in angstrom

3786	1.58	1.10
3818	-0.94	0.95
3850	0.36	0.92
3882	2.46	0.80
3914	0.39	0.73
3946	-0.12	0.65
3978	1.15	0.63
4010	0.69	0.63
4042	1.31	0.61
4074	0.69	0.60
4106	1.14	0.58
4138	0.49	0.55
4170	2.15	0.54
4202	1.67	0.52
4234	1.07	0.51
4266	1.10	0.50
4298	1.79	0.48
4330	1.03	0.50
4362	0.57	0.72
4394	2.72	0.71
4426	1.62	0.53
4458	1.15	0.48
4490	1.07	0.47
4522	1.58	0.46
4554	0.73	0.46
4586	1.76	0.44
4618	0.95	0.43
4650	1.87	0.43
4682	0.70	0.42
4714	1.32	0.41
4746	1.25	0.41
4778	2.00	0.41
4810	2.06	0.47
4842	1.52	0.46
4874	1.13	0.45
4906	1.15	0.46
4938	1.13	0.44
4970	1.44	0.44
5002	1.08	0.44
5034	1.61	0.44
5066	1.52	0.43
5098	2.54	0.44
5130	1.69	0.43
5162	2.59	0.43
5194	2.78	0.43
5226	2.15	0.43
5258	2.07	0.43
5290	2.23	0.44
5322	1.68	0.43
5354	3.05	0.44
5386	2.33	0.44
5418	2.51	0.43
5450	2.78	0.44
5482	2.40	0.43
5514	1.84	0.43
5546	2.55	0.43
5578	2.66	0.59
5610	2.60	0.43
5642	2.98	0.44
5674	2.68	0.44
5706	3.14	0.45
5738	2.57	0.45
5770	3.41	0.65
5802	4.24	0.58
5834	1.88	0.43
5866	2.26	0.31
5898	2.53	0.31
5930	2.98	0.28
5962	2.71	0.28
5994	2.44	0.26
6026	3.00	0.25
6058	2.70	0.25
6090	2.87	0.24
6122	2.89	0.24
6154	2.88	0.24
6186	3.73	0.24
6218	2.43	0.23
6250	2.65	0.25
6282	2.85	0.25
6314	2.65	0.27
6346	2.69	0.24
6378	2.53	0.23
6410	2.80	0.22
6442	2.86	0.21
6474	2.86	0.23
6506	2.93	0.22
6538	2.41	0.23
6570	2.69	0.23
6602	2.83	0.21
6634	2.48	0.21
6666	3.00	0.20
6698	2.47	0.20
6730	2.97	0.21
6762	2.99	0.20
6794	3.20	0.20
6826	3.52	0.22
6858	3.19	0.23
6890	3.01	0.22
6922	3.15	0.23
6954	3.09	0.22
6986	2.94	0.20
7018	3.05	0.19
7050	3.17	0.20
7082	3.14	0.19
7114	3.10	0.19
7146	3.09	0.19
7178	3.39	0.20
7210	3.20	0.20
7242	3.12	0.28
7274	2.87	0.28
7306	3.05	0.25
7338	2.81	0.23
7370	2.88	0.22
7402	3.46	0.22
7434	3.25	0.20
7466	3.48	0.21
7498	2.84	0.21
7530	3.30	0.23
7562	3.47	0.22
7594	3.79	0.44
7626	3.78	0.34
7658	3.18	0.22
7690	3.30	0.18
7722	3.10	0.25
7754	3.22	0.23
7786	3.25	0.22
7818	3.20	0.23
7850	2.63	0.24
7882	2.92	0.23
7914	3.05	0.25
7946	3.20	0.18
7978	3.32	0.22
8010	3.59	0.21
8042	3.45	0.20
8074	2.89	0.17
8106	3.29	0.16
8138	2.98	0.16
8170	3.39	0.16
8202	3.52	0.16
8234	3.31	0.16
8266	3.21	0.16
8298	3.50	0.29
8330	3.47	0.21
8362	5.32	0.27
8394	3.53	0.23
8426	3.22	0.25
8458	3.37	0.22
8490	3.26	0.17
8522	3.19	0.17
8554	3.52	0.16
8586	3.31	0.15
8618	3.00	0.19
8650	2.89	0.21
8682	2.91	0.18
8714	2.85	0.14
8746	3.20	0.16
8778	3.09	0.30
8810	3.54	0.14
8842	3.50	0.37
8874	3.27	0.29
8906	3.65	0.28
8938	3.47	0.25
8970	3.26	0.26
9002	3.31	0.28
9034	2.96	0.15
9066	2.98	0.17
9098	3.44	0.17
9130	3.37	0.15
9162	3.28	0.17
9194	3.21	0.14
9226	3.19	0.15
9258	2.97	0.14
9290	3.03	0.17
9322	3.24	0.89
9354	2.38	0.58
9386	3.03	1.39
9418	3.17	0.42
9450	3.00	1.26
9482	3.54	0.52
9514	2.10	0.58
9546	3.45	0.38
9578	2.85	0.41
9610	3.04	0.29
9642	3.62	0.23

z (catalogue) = 0.272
